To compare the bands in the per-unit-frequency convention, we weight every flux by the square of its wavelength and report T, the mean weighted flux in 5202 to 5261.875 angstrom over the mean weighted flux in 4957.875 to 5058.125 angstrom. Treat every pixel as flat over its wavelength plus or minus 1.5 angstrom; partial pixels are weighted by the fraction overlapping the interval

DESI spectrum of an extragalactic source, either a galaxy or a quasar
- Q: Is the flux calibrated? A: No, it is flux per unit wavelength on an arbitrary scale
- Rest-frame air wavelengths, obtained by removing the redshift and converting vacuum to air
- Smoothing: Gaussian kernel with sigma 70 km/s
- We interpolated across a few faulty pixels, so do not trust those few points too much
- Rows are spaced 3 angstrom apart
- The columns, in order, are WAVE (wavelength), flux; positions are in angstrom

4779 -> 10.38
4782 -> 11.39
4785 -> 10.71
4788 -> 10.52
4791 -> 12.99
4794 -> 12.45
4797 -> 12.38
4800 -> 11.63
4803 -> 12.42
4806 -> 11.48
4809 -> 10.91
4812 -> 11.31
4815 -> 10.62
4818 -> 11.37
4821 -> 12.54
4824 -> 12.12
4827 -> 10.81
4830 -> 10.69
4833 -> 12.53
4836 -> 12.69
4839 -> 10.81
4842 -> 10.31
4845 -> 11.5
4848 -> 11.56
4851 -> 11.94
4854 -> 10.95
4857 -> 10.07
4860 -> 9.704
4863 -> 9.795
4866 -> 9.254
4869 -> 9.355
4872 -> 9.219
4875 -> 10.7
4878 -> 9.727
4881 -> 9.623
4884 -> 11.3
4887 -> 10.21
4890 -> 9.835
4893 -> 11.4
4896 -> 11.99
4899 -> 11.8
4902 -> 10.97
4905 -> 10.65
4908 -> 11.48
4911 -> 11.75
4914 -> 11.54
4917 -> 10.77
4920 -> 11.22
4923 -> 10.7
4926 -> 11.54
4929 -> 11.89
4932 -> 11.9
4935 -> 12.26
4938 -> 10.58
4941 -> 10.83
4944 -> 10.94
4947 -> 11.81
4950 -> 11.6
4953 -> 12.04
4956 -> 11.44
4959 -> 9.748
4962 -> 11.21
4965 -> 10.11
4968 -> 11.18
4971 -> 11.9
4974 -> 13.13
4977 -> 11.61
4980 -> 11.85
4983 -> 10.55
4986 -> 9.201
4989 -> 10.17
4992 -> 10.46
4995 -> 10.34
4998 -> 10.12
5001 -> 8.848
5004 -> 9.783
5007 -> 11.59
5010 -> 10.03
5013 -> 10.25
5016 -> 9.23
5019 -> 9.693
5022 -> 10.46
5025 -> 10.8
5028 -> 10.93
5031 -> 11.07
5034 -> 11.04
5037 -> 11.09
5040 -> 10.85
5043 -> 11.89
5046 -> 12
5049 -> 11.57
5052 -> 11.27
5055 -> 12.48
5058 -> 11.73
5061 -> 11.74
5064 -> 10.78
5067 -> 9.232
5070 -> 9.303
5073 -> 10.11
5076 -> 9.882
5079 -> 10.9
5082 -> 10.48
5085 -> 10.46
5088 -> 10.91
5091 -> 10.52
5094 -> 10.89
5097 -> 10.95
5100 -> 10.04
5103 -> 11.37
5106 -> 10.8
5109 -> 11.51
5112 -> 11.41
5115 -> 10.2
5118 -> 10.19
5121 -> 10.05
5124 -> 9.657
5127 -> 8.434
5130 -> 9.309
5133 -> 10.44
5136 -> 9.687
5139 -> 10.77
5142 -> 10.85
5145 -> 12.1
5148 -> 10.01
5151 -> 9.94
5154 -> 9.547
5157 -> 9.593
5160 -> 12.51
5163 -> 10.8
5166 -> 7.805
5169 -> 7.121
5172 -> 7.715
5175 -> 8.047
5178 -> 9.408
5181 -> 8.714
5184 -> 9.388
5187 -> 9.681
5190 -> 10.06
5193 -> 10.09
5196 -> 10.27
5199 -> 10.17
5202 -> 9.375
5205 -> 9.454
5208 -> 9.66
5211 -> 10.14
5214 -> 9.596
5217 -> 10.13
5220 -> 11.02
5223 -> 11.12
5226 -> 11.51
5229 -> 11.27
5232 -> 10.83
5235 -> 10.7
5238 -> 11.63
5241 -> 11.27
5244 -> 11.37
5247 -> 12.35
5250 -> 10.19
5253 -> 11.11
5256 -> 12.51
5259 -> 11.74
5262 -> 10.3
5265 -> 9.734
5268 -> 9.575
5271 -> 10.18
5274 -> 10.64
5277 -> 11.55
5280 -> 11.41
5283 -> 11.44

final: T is 1.1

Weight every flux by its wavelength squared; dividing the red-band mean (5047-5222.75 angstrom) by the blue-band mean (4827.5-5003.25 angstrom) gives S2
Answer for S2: 1.0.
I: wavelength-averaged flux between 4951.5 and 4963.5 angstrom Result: 11.1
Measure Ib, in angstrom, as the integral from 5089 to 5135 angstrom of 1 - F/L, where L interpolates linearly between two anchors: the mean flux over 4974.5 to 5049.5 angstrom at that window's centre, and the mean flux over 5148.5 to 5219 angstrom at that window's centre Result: -1.7 angstrom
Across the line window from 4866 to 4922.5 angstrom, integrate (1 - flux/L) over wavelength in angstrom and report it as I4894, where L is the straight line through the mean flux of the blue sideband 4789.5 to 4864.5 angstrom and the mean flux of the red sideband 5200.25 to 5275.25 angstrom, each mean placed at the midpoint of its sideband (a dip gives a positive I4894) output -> 2.95 angstrom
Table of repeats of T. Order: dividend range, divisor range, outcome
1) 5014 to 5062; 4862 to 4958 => 1.07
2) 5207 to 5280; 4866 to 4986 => 1.11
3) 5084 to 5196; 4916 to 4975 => 0.96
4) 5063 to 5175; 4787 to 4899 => 1.02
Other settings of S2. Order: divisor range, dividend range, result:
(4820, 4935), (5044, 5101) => 1.07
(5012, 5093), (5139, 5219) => 0.95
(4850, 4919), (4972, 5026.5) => 1.03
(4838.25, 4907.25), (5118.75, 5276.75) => 1.10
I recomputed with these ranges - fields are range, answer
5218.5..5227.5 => 11.2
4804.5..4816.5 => 11.1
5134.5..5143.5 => 10.4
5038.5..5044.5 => 11.4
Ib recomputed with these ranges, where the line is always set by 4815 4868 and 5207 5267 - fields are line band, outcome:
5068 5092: 1.48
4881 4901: 0.13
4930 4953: -0.92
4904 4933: -0.82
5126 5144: 1.53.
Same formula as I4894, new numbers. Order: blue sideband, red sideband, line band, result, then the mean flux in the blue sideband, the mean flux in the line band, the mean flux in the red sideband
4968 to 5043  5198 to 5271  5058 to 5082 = 0.6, 10.7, 10.4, 10.7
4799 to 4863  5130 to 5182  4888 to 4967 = -2.9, 11.3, 11.2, 9.71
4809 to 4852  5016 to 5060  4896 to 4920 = 0.0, 11.5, 11.3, 11.1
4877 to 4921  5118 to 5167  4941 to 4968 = -0.8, 11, 11.1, 10.1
